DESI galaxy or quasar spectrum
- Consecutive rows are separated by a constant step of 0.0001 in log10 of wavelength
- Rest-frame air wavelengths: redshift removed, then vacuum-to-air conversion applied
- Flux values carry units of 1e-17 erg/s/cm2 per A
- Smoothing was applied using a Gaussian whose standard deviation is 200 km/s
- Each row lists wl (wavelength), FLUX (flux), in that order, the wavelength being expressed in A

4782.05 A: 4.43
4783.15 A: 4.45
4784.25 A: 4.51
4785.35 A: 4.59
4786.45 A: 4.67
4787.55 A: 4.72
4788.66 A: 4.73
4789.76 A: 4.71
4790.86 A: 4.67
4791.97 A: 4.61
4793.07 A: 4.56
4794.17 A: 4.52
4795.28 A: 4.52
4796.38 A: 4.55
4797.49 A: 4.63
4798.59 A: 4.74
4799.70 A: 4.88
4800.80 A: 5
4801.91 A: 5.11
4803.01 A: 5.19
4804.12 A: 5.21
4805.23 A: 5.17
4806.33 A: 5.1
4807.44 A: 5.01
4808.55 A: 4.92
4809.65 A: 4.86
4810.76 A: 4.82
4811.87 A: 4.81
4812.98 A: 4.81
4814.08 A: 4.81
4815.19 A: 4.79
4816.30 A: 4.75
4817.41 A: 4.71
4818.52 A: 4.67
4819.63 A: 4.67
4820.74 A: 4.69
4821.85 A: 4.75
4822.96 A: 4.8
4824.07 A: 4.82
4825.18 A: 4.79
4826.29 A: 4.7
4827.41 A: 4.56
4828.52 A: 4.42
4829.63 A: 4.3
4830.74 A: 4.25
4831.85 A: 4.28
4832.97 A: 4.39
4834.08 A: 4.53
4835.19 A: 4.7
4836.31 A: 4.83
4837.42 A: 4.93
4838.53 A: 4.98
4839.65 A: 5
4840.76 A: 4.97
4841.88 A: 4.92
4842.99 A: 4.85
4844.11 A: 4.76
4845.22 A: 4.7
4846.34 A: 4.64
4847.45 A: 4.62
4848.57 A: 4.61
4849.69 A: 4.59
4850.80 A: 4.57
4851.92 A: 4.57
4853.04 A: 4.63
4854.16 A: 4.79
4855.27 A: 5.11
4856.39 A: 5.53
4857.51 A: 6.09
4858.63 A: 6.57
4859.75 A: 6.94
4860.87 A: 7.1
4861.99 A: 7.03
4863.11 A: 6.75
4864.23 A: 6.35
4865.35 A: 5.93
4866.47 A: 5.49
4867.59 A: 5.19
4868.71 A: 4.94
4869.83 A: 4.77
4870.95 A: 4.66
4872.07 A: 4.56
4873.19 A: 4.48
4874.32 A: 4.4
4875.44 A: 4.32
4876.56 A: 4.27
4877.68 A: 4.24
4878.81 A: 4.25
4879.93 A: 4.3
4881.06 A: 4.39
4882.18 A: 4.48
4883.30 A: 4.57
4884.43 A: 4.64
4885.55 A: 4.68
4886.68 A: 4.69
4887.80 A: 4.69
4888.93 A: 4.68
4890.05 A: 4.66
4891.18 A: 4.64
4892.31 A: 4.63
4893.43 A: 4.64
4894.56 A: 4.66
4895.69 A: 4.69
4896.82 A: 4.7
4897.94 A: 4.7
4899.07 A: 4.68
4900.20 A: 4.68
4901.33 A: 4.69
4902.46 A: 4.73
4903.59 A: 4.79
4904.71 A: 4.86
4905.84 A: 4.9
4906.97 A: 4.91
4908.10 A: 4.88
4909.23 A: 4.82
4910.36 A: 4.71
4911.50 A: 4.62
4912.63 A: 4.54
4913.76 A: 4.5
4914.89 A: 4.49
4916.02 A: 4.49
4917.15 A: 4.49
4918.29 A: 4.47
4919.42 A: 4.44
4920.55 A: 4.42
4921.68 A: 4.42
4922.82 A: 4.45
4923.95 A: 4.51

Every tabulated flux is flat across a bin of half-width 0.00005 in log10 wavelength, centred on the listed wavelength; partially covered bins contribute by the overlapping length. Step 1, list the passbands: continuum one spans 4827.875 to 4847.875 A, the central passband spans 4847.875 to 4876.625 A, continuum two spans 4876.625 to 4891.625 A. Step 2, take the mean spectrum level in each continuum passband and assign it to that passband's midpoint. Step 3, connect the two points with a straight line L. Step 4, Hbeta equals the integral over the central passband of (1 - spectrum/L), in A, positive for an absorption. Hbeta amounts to -4.62 A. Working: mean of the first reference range 4.67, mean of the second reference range 4.52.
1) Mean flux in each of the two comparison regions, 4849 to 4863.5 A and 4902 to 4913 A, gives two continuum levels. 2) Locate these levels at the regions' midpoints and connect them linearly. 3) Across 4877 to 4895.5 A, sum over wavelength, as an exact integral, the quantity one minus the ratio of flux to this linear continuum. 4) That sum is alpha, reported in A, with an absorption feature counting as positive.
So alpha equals 2.15 A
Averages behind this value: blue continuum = 5.69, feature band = 4.55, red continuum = 4.78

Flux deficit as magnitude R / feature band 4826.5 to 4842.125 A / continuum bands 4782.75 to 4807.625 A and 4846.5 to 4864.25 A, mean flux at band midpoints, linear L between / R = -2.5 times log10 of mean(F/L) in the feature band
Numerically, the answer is 0.14 mag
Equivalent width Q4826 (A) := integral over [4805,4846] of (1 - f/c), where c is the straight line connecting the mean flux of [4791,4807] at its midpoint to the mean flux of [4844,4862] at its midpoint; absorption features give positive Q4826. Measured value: 2.6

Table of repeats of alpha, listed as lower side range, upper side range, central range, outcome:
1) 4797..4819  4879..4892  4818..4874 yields -3.53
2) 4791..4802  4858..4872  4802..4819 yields 0.08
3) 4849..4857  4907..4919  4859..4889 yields -2.03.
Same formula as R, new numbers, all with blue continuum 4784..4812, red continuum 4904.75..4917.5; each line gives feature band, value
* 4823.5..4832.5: 0.06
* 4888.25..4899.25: 0.01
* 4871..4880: 0.08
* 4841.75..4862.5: -0.12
